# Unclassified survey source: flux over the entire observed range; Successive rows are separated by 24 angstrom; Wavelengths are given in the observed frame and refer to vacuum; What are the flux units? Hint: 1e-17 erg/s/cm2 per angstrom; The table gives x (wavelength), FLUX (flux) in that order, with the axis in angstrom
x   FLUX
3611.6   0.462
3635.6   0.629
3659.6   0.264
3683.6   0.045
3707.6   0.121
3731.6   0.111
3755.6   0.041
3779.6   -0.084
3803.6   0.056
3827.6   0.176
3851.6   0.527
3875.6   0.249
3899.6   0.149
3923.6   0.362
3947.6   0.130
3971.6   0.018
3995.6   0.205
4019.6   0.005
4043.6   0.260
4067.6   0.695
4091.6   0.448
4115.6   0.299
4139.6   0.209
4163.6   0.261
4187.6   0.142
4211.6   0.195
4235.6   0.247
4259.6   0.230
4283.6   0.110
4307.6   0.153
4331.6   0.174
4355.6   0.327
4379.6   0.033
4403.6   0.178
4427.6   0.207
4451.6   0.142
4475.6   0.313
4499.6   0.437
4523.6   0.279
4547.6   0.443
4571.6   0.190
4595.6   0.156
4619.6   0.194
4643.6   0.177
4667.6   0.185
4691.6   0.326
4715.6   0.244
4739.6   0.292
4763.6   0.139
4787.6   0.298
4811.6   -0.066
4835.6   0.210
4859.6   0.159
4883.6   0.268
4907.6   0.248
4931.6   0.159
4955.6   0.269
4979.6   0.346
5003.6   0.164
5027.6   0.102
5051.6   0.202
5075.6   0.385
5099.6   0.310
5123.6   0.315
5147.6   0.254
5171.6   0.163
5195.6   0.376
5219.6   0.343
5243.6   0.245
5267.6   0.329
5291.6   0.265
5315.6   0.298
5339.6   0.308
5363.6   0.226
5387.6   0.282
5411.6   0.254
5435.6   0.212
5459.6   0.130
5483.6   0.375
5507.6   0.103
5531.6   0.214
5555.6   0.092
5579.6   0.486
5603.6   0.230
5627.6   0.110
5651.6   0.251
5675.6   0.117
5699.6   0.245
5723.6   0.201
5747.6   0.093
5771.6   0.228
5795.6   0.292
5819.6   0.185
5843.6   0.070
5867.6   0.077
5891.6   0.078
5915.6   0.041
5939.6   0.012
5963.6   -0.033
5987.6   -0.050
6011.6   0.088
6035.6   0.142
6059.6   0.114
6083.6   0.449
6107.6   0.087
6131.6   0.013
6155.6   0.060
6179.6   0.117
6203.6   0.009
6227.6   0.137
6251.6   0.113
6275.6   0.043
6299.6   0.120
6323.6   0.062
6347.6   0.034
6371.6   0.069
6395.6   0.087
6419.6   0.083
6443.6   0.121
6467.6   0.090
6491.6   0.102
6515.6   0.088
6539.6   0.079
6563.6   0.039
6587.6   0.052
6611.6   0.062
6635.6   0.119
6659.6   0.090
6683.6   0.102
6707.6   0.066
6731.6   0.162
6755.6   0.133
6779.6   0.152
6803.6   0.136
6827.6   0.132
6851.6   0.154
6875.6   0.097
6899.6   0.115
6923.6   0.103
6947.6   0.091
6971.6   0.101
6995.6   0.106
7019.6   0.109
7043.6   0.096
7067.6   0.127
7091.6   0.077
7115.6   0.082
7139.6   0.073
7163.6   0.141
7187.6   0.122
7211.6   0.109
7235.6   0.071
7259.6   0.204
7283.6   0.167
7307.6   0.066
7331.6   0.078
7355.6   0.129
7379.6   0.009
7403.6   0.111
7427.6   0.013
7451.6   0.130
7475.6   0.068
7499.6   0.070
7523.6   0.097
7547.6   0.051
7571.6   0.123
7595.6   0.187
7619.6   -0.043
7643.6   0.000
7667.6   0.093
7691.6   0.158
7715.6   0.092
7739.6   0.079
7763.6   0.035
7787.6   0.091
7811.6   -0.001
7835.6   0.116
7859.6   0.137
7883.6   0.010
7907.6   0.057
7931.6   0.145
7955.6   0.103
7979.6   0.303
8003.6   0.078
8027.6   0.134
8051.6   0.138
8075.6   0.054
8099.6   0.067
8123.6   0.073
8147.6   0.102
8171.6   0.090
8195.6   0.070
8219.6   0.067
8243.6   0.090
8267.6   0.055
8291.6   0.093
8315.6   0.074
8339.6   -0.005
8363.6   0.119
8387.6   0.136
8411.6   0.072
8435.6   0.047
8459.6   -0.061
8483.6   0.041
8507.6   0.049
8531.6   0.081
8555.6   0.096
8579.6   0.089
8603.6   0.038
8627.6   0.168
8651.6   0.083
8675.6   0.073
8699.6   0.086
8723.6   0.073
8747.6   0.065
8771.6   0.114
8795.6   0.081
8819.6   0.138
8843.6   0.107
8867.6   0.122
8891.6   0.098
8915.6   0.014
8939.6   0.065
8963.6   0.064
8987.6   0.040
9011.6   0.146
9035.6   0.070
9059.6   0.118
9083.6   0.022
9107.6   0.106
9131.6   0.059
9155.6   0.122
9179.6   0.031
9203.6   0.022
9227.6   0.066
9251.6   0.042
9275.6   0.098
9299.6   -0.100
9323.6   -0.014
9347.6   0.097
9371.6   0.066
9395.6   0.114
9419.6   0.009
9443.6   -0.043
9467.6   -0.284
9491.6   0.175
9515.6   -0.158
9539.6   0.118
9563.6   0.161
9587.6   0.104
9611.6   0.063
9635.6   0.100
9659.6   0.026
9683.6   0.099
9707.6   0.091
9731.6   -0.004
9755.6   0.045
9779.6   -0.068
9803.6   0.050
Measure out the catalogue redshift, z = 0.216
